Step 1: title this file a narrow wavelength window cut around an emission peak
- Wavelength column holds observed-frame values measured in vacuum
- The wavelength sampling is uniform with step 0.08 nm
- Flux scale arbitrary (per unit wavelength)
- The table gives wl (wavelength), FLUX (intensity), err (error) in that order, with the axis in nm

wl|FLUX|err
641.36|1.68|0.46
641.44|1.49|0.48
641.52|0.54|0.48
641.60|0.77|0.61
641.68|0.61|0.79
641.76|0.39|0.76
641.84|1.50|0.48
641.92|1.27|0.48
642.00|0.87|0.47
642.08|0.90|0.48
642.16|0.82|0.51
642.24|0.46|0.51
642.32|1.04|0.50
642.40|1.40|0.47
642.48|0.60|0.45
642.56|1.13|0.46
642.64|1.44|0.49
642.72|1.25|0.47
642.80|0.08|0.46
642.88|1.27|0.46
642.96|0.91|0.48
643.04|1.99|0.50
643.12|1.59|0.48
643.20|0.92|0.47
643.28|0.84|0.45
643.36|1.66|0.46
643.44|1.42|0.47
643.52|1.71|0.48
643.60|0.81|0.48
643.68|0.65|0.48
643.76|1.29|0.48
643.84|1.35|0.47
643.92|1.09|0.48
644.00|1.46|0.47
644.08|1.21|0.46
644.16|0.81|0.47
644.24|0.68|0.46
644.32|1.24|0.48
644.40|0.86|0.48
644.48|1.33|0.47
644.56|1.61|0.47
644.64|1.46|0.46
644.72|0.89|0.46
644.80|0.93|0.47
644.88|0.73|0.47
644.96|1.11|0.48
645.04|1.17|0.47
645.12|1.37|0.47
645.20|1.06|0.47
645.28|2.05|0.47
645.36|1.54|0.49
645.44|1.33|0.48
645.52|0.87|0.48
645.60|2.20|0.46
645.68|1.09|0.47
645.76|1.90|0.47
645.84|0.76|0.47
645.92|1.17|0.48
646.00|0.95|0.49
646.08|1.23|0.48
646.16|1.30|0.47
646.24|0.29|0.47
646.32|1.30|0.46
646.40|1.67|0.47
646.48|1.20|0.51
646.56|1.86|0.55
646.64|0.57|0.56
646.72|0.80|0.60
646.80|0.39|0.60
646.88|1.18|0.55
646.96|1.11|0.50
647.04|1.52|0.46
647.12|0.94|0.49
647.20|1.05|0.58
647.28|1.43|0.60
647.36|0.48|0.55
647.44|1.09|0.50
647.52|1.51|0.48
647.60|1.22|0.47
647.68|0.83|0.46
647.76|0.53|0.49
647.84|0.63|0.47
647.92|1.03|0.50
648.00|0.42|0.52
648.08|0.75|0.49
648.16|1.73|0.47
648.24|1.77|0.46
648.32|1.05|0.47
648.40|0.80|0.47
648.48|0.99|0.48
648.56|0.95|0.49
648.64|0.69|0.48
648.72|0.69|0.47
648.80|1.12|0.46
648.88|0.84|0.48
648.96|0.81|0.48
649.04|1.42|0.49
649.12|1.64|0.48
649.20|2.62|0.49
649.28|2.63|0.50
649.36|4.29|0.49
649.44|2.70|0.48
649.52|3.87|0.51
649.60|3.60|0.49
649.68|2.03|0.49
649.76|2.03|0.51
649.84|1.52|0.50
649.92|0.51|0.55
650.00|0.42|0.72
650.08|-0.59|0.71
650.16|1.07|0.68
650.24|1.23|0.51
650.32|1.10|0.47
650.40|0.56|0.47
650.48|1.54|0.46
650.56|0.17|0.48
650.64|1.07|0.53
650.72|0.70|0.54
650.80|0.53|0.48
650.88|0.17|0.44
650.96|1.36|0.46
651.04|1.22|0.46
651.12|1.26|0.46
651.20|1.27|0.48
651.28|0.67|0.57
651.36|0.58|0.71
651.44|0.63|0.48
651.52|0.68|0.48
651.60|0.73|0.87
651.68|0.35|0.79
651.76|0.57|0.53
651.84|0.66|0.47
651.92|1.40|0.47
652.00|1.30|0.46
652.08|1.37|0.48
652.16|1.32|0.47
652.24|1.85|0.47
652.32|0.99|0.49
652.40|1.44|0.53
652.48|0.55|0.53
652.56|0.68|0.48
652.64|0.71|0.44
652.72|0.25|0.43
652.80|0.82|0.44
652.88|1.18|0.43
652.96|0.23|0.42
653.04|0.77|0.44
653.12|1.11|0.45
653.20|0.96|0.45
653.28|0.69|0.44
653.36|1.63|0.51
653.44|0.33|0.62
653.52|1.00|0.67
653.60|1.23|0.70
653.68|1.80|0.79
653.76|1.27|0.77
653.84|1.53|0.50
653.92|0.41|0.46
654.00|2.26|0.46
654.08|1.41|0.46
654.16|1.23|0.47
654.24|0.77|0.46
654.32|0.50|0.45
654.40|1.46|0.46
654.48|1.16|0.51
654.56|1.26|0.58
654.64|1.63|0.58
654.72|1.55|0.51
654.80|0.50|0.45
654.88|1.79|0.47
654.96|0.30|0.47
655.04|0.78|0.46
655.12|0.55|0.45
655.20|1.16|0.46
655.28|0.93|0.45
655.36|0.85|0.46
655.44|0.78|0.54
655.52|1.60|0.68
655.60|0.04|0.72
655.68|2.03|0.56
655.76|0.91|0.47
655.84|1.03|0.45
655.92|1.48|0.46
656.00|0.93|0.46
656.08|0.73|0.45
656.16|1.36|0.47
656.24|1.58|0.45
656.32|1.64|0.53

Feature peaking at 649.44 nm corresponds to Hbeta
